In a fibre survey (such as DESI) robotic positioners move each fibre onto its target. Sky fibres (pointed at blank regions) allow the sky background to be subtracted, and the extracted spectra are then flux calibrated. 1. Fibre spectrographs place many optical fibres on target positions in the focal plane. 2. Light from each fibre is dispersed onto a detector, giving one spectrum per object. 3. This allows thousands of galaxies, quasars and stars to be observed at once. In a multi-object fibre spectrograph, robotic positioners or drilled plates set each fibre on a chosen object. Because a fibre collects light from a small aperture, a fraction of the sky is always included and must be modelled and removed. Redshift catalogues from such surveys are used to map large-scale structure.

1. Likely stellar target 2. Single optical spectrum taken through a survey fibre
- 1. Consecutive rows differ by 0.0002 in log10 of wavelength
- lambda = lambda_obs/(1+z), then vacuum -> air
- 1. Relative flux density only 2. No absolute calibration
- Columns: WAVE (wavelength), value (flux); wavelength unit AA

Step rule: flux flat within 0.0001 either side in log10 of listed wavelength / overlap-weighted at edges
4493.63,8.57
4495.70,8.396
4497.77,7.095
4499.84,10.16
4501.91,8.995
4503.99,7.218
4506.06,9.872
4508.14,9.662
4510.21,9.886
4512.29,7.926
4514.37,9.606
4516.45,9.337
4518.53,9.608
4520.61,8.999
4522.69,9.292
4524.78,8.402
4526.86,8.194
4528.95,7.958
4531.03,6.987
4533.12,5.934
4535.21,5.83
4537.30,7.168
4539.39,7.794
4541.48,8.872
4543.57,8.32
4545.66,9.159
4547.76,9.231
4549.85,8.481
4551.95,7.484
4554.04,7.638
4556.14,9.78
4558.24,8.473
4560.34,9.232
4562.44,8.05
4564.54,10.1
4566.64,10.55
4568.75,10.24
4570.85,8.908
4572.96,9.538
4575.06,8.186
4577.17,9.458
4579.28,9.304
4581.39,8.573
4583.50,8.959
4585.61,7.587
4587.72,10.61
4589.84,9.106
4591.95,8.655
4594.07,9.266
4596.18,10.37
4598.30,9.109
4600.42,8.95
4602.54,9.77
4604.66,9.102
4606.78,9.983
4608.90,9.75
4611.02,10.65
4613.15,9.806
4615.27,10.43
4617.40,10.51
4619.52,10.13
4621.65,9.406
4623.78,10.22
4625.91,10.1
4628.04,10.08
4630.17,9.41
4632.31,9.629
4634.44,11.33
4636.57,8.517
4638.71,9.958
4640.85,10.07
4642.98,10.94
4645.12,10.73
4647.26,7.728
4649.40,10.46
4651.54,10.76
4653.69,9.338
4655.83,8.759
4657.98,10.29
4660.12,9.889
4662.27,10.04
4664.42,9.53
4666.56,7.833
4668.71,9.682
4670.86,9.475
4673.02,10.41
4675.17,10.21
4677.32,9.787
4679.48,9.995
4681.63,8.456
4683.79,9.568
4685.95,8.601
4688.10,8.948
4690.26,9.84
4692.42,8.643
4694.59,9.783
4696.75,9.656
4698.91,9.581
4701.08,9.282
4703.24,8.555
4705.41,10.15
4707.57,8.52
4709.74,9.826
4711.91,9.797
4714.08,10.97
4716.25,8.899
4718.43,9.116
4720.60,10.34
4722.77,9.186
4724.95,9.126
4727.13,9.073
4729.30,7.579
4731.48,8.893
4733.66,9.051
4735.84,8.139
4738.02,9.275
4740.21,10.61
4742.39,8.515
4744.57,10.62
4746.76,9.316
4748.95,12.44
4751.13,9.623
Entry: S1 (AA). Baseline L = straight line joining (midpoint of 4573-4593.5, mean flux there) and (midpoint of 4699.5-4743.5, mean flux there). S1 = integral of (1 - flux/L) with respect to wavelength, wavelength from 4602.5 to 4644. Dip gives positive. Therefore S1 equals -4.3 AA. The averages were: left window 8.97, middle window 10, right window 9.25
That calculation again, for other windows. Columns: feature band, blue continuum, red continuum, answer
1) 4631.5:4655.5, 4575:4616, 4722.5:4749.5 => -1.4 AA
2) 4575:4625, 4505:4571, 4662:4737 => -3.4 AA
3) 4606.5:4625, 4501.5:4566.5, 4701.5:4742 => -2.6 AA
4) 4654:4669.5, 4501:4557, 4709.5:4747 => -0.7 AA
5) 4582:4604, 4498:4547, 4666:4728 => -0.9 AA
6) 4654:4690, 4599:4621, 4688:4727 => 0.5 AA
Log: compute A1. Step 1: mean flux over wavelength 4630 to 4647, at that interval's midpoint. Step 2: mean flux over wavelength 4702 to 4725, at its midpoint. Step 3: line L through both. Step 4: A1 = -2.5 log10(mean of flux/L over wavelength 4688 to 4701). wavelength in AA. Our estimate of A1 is 0.02 mag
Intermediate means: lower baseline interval 10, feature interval 9.43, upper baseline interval 9.52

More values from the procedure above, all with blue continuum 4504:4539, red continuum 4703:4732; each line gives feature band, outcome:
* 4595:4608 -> -0.09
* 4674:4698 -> -0.03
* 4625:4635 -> -0.13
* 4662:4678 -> -0.06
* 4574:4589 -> -0.04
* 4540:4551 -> -0.03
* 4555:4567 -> -0.09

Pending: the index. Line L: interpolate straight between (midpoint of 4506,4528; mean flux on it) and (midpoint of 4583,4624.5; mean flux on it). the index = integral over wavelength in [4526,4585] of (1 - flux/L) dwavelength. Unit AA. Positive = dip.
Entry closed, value 5.3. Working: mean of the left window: 9.12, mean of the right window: 9.62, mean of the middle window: 8.51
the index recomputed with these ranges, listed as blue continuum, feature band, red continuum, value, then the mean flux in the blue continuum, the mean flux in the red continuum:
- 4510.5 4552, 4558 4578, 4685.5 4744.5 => -1.9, 8.27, 9.29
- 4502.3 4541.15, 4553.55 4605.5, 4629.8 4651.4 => -0.5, 8.33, 9.93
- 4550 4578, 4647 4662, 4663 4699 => -0.6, 9.03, 9.41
